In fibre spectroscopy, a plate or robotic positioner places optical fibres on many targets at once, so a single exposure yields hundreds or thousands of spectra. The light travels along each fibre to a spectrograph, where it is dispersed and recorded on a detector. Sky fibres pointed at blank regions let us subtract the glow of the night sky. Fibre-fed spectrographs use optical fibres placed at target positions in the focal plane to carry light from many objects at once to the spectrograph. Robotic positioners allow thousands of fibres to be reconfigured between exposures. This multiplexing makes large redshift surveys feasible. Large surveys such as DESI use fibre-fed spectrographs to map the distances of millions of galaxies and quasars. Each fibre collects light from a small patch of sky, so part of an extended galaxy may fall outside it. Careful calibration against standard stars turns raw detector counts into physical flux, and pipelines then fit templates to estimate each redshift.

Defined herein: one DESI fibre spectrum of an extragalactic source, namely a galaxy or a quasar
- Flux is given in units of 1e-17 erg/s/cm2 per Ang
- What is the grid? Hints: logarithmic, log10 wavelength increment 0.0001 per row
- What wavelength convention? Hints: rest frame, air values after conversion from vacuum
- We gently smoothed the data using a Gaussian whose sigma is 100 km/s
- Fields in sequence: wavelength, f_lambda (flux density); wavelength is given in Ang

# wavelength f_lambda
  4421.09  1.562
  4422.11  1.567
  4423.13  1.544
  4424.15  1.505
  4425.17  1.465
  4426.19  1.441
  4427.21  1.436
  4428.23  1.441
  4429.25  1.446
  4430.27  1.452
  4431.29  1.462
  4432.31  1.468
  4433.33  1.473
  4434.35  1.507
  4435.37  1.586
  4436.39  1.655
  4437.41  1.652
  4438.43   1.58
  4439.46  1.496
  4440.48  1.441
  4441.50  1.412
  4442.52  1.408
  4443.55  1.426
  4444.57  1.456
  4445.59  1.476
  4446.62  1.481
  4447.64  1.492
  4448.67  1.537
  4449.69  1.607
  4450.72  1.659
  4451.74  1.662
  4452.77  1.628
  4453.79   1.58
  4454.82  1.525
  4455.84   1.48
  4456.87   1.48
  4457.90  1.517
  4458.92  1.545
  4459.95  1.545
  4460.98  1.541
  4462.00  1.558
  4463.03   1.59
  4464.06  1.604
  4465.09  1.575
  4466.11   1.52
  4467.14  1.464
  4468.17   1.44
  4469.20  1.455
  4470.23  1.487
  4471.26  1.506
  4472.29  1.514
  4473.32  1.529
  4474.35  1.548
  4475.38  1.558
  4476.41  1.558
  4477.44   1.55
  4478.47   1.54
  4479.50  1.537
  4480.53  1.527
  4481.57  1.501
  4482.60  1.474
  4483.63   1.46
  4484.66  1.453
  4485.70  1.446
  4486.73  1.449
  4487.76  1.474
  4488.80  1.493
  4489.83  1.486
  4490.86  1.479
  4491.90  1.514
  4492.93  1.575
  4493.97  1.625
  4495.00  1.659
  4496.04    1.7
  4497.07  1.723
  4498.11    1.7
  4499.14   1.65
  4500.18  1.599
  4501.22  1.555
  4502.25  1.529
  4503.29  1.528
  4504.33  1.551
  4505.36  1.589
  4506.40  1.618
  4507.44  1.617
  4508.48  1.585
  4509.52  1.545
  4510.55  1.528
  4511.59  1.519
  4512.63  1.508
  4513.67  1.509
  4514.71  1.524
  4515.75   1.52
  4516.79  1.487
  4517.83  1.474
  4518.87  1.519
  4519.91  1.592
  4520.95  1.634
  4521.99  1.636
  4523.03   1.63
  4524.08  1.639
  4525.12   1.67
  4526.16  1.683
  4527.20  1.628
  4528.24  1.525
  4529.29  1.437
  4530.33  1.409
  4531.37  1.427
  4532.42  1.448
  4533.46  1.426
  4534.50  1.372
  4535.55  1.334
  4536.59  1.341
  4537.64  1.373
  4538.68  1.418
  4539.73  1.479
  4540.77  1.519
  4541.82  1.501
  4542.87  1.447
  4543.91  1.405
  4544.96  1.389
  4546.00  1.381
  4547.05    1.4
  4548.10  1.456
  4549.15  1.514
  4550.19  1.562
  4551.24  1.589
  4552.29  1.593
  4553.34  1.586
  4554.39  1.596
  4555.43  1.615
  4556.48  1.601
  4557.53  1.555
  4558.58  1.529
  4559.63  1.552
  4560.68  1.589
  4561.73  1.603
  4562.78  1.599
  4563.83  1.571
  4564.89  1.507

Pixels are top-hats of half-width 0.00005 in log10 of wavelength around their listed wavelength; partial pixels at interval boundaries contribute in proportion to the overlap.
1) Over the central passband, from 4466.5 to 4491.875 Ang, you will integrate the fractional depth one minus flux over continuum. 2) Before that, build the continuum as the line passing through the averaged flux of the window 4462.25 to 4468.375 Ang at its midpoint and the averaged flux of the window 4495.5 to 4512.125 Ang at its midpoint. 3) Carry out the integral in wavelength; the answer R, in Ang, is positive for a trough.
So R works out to 1.0 Ang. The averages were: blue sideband 1.54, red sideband 1.6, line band 1.5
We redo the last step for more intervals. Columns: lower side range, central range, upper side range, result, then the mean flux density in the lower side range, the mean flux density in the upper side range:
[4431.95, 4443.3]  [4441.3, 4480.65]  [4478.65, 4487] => -0.74 Ang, 1.51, 1.48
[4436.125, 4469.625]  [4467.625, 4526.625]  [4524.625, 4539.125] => -2.32 Ang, 1.53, 1.46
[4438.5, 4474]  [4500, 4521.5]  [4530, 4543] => -1.41 Ang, 1.52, 1.42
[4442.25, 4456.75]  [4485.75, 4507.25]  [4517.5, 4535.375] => -0.56 Ang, 1.53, 1.53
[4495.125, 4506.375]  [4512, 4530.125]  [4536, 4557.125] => -0.05 Ang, 1.61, 1.49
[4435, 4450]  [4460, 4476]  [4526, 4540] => -0.37 Ang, 1.51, 1.44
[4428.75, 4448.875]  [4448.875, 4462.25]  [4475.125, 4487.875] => -0.59 Ang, 1.49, 1.5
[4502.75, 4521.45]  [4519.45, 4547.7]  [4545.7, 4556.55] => 1.00 Ang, 1.55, 1.54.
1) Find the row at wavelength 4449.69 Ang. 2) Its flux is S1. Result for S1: 1.607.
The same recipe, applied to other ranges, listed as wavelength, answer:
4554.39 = 1.596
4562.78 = 1.599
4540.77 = 1.519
